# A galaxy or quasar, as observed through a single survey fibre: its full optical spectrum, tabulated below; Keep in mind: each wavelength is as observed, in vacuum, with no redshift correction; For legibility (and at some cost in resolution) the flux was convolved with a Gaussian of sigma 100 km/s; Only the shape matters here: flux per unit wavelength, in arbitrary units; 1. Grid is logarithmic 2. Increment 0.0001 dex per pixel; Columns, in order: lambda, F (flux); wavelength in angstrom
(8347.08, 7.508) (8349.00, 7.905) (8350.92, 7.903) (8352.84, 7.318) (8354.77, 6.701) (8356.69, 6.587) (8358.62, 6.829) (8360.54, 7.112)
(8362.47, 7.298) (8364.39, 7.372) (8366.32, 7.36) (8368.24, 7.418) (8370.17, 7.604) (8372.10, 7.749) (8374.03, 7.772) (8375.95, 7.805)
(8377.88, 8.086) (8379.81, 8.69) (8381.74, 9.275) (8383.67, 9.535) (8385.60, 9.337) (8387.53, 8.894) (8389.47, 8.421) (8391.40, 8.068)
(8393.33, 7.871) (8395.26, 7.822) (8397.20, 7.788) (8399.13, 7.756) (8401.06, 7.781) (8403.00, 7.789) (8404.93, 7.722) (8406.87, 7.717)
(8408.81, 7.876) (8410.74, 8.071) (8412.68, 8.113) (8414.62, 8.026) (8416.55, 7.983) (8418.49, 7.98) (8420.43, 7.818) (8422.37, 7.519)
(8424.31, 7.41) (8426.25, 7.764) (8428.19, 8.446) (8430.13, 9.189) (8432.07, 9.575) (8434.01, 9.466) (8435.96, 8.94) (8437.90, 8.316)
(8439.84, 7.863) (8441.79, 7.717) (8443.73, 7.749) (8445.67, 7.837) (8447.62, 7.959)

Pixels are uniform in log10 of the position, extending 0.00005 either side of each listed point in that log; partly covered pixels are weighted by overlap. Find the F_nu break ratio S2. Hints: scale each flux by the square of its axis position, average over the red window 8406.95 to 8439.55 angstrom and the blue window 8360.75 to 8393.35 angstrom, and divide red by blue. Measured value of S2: 1.0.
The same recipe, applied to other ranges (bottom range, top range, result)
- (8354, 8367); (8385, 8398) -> 1.19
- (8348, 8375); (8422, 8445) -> 1.15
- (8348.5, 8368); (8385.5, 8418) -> 1.12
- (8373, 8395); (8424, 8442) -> 1.02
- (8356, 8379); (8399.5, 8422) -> 1.07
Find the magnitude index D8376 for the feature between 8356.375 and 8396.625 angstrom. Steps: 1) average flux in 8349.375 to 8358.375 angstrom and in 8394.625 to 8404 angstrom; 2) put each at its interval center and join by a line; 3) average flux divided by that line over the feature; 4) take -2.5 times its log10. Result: -0.069 mag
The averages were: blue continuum 7.15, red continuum 7.79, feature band 7.97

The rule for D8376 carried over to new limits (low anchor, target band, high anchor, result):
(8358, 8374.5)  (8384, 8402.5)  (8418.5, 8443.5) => -0.063 mag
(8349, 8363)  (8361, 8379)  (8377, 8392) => 0.050 mag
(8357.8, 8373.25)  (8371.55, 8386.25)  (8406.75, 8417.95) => -0.135 mag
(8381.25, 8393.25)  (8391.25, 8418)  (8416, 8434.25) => 0.091 mag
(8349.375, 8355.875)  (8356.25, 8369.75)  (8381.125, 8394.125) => 0.086 mag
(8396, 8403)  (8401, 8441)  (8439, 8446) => -0.052 mag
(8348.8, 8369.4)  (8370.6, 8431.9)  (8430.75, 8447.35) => -0.040 mag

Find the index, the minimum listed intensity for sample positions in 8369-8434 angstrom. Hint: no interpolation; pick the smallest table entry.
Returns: 7.41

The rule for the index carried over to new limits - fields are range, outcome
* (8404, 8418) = 7.717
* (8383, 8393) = 8.068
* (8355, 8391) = 6.587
